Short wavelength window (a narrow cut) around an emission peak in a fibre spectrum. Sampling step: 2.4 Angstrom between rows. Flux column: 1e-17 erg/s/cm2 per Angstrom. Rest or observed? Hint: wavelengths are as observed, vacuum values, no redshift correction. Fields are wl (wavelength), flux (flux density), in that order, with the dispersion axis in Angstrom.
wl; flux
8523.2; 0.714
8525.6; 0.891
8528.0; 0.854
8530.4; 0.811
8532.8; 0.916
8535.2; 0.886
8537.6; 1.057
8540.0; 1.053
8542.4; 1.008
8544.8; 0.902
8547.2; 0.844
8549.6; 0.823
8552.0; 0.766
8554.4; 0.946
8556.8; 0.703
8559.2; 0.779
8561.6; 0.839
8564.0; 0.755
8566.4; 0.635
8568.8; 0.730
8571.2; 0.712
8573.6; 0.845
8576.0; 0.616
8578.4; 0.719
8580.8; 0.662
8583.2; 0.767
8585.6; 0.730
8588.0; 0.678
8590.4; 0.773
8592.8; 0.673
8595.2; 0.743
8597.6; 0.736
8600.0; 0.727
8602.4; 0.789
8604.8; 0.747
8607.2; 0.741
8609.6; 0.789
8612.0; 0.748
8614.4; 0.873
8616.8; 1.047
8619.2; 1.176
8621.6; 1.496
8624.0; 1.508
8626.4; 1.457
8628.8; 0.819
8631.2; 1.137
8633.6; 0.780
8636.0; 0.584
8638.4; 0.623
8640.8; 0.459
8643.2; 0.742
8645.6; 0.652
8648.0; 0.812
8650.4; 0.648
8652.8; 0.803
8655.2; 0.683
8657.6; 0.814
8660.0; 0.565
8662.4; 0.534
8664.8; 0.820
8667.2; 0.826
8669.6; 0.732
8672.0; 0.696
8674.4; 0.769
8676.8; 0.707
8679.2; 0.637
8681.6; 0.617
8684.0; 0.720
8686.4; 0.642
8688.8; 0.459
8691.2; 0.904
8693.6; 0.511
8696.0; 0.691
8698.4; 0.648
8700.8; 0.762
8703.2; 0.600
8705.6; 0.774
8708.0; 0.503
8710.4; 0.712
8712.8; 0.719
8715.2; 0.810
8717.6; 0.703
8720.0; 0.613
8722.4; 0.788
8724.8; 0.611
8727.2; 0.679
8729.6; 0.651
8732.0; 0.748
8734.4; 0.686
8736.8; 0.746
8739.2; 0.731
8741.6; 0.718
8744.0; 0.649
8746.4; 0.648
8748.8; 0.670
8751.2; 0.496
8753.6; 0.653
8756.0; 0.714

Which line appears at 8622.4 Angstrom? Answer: [O III]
